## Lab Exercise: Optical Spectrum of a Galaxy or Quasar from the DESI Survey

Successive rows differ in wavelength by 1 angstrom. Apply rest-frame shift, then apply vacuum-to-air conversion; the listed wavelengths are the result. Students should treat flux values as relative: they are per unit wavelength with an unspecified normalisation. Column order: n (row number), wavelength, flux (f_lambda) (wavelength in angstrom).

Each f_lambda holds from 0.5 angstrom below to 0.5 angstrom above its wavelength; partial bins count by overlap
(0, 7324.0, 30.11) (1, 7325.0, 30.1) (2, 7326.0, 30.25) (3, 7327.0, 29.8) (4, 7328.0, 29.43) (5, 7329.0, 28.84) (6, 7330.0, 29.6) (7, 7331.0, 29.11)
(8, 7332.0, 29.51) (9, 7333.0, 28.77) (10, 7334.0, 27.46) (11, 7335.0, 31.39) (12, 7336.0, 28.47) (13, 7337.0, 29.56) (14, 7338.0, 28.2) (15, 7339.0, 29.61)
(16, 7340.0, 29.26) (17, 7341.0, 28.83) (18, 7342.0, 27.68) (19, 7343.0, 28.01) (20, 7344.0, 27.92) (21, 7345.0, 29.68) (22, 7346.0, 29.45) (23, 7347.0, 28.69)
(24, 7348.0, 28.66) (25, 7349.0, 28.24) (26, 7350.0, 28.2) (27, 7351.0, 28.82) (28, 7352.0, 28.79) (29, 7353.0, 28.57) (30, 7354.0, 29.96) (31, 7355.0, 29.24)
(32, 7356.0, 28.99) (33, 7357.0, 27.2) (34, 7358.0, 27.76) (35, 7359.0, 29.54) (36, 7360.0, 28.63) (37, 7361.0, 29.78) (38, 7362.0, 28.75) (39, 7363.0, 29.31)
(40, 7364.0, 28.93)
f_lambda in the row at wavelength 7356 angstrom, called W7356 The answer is 28.99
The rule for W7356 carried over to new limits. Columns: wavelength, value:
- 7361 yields 29.78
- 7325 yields 30.1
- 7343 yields 28.01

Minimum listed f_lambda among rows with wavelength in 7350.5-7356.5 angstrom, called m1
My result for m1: 28.57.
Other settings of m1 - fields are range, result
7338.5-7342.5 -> 27.68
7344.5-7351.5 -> 28.2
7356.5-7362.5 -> 27.2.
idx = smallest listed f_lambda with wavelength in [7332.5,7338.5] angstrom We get 27.46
